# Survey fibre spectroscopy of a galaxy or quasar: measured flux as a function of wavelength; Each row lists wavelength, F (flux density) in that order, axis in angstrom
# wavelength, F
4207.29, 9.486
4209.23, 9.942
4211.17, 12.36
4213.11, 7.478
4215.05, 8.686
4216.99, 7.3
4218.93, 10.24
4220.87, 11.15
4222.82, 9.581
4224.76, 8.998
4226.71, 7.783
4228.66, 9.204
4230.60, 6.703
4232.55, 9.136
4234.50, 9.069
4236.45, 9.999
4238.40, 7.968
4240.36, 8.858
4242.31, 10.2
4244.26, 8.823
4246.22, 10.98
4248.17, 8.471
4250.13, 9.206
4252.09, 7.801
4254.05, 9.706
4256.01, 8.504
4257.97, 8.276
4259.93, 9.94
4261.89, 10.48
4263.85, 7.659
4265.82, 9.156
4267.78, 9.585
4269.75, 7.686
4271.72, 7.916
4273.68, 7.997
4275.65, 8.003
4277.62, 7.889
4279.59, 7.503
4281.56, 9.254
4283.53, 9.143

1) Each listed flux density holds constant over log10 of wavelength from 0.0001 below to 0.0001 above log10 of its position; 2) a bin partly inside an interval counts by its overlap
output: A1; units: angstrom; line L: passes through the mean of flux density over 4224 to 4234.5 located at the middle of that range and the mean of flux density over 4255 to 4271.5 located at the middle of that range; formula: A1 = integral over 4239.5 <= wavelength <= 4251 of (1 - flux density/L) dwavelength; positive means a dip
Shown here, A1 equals -1.1 angstrom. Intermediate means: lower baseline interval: 8.42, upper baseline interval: 8.87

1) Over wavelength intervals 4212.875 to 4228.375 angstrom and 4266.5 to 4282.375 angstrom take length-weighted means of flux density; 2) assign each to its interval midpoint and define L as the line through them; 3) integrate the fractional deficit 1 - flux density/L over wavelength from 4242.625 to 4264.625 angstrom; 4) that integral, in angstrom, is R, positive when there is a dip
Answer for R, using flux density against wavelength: -1.5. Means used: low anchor 8.98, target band 9.13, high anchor 8.24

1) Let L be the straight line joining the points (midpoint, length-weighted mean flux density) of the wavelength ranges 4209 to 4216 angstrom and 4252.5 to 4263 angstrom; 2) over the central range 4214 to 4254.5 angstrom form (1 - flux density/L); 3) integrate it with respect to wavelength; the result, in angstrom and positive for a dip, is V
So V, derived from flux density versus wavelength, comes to 1.7 angstrom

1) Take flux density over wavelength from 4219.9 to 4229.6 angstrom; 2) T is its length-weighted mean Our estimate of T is 9.34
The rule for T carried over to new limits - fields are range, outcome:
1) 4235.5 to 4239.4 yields 8.96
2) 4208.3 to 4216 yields 9.62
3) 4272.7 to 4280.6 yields 7.86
